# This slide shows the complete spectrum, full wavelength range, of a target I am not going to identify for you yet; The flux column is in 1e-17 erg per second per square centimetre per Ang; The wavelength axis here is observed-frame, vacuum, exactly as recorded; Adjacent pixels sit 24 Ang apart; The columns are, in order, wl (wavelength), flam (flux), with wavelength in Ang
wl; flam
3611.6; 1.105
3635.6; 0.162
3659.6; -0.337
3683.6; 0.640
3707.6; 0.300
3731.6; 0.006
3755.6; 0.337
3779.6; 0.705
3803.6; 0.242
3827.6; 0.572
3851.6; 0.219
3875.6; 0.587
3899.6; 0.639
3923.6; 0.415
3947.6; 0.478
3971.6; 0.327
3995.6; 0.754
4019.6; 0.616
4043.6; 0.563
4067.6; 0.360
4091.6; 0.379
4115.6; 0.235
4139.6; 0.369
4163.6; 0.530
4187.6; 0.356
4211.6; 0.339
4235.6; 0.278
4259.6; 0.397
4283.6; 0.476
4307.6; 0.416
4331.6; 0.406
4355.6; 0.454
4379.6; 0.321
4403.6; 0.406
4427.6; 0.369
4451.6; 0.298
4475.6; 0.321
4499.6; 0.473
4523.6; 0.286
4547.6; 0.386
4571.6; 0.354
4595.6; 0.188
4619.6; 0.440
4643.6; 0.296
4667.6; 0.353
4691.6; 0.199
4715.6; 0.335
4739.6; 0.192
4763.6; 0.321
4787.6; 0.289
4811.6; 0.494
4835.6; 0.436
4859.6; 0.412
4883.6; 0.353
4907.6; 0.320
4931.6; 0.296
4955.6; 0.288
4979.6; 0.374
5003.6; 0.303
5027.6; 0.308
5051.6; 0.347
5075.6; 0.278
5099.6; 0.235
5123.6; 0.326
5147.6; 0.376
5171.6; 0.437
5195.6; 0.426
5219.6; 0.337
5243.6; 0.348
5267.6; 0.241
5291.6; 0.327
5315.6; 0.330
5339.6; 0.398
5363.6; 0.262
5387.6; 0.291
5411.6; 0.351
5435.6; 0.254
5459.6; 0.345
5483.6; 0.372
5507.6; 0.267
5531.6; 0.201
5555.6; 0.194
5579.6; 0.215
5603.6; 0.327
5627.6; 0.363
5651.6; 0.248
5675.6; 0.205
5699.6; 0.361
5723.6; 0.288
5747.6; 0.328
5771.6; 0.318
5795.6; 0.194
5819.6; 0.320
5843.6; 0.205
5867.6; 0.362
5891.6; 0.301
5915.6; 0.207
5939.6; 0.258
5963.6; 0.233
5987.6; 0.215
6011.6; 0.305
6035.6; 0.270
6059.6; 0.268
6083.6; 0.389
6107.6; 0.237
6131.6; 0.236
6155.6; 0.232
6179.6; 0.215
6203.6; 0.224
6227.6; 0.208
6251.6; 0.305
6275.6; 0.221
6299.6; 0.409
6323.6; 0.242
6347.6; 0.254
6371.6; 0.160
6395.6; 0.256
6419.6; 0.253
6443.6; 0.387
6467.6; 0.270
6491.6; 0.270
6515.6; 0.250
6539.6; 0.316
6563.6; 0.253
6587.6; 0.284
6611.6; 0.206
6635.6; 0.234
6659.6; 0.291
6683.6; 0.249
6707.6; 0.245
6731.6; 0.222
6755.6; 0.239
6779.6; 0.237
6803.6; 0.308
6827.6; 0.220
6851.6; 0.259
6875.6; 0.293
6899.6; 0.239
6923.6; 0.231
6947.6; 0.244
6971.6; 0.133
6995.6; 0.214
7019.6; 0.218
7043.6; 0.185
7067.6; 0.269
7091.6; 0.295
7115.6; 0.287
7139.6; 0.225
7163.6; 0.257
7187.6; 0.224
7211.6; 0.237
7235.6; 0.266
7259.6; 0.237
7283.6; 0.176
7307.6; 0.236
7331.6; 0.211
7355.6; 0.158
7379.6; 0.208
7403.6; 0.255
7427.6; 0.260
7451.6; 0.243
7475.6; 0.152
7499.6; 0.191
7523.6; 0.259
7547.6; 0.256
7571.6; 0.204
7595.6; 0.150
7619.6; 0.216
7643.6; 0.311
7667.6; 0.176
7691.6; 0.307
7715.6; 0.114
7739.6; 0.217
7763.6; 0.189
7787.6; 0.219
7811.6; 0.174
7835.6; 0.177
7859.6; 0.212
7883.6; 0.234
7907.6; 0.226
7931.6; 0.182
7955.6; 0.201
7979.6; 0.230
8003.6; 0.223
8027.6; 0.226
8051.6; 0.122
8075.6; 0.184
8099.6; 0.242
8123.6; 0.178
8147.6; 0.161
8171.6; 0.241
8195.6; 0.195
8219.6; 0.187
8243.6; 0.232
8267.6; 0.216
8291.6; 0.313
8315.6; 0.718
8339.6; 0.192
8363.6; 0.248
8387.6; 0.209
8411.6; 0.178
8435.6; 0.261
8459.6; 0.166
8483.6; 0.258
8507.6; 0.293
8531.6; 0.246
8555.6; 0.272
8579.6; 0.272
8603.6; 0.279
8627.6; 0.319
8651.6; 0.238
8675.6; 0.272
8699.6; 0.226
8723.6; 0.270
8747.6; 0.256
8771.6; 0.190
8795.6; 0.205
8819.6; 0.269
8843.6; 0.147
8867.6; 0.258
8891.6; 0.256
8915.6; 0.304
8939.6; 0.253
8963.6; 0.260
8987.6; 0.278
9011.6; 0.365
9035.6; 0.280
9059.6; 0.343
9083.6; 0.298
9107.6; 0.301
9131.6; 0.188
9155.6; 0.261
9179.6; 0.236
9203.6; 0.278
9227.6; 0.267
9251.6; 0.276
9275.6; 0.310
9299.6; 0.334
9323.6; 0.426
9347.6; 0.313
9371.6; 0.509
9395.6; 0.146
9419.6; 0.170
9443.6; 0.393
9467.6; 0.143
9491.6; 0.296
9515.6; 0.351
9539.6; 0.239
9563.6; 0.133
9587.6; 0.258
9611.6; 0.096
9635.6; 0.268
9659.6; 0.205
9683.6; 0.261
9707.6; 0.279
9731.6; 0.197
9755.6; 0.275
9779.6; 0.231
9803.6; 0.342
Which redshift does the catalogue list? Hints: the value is 1.229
